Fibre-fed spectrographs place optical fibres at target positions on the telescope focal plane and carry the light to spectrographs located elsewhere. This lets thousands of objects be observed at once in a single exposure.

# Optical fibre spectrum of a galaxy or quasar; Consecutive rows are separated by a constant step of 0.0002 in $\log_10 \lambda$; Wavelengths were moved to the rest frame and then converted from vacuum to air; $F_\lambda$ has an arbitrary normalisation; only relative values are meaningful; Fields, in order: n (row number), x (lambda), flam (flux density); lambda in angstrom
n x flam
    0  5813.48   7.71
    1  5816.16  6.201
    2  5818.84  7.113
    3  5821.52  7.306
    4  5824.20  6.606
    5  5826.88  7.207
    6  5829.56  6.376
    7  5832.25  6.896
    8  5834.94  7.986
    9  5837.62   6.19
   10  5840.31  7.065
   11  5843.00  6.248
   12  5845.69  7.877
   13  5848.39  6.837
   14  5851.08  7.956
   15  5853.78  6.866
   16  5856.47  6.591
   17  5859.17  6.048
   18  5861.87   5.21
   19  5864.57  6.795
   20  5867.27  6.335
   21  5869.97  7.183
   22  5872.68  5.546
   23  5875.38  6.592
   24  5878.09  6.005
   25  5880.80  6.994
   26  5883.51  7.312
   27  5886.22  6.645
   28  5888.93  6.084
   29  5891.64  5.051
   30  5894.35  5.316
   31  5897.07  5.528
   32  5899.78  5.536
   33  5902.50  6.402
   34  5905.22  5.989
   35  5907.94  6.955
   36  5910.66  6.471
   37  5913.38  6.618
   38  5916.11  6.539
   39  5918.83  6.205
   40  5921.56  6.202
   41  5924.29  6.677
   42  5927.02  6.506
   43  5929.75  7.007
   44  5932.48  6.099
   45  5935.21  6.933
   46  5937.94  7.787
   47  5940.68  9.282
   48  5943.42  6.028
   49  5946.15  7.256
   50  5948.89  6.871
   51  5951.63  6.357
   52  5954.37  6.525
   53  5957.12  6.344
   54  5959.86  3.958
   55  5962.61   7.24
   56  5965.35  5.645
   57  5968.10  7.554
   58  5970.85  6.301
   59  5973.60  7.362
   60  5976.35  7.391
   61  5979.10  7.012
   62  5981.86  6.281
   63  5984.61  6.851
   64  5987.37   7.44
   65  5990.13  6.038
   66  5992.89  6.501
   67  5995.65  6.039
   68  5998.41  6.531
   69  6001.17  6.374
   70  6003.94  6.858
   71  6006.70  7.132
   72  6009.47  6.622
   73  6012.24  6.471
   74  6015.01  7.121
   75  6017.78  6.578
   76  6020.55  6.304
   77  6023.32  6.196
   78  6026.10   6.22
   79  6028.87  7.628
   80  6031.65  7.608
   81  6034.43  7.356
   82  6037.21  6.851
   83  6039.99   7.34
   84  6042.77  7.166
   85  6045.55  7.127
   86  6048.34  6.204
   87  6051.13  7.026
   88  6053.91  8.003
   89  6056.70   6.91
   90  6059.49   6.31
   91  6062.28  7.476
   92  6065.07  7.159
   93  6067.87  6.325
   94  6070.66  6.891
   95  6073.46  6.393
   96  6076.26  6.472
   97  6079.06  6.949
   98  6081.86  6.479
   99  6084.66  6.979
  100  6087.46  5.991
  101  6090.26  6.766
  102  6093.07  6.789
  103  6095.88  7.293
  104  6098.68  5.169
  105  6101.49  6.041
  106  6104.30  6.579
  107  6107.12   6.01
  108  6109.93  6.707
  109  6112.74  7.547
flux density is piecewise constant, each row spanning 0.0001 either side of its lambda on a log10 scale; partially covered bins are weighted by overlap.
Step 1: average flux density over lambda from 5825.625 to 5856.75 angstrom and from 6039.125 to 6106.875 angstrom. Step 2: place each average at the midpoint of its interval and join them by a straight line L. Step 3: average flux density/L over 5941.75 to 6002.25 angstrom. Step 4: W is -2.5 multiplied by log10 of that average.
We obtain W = 0.05 mag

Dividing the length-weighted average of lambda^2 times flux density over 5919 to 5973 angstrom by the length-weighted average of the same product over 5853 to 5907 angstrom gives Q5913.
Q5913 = 1.1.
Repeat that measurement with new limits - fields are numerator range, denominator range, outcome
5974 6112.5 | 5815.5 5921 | 1.10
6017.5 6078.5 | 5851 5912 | 1.16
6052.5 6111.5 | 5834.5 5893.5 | 1.09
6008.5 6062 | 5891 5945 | 1.11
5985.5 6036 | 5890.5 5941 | 1.08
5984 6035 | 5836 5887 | 1.06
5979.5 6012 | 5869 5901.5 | 1.12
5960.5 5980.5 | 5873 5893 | 1.11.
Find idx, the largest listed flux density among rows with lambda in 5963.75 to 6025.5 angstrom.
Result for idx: 7.554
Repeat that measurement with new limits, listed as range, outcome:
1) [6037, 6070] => 8.003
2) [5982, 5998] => 7.44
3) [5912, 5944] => 9.282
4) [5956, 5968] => 7.24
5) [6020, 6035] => 7.628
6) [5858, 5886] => 7.312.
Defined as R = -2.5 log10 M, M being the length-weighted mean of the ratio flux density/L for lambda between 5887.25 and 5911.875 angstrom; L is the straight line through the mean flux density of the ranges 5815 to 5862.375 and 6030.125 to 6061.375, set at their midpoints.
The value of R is 0.17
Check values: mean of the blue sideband 6.84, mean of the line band 5.93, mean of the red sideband 7.09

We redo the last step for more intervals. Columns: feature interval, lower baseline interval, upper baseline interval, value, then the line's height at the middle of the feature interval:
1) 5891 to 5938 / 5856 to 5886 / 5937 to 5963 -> 0.049 mag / 6.59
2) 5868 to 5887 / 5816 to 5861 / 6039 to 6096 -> 0.048 mag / 6.89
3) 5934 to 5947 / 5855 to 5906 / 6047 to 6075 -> -0.168 mag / 6.4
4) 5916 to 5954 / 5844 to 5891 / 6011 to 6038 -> -0.021 mag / 6.71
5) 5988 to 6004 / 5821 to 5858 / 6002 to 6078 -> 0.082 mag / 6.9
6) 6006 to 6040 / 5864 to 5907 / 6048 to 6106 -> -0.050 mag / 6.55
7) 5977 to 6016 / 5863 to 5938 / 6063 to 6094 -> -0.022 mag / 6.53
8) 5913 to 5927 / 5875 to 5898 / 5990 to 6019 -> -0.026 mag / 6.28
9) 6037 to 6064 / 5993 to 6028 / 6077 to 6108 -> -0.087 mag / 6.51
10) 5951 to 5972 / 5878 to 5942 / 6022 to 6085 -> 0.071 mag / 6.66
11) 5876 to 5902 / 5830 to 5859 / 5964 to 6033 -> 0.140 mag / 6.91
